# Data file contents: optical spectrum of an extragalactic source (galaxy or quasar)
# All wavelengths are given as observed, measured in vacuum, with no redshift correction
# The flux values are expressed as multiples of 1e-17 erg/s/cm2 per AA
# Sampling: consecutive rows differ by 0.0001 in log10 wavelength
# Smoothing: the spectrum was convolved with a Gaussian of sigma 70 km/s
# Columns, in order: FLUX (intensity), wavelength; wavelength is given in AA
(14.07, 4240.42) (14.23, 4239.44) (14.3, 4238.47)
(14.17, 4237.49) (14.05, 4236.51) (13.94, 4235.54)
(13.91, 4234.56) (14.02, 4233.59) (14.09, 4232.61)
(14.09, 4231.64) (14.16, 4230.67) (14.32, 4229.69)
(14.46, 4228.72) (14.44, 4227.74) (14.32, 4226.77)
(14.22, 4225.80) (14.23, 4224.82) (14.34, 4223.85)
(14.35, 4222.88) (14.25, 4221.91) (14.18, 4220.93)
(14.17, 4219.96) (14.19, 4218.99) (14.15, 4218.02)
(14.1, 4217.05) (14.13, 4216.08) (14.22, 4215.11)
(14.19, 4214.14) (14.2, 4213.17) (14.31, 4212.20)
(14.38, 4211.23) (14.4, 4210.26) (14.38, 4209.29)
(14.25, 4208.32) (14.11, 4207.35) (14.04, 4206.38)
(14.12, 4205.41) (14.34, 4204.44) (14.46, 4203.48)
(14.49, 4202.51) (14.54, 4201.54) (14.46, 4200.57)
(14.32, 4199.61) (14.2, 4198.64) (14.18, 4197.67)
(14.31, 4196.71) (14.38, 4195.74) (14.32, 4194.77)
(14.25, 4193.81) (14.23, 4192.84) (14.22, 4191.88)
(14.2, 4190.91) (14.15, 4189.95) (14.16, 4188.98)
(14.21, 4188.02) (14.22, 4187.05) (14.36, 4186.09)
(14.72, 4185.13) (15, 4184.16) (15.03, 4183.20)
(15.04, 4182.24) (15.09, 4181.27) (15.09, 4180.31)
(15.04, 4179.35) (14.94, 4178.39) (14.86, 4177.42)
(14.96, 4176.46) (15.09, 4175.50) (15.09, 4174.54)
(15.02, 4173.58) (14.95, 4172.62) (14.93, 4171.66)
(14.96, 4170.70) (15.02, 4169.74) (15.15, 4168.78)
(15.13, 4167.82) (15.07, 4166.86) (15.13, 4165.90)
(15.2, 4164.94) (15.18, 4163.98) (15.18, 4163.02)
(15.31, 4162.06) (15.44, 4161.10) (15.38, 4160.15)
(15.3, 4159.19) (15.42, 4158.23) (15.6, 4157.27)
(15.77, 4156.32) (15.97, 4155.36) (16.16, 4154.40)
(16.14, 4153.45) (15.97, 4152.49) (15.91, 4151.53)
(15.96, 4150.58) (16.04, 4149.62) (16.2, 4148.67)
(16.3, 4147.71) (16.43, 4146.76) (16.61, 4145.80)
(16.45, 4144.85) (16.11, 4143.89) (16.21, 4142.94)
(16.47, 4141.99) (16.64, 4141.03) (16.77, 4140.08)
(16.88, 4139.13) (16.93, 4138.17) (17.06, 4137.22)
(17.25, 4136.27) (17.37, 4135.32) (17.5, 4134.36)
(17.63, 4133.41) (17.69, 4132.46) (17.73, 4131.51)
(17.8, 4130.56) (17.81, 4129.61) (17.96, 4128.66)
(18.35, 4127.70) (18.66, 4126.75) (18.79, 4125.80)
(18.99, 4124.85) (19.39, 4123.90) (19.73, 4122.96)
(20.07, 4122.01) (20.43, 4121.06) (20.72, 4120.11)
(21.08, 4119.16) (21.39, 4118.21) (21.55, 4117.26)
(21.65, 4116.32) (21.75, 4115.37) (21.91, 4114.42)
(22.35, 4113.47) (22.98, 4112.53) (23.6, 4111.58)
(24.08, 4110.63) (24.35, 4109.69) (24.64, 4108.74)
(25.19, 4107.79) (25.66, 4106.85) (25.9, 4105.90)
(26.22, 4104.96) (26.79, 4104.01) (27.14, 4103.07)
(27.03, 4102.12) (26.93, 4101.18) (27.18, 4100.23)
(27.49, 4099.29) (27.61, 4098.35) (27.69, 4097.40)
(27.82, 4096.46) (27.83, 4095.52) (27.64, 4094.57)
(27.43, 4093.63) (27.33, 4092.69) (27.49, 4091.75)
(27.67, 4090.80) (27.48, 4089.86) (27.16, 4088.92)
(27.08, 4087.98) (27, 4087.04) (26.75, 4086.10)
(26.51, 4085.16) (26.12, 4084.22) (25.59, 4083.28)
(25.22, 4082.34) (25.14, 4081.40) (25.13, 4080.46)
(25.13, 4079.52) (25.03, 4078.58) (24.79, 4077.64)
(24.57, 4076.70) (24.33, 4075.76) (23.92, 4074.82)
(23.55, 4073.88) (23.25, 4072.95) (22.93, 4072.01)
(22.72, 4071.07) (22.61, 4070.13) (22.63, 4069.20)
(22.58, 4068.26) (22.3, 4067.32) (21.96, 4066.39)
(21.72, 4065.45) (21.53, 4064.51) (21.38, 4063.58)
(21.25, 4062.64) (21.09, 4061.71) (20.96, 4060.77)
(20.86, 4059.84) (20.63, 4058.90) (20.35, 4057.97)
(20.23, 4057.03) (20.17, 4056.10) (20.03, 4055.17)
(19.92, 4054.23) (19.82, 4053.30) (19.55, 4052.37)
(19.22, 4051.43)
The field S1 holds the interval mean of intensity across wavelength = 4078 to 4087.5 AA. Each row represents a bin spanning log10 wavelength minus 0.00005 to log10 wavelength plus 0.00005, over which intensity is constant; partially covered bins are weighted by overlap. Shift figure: 25.7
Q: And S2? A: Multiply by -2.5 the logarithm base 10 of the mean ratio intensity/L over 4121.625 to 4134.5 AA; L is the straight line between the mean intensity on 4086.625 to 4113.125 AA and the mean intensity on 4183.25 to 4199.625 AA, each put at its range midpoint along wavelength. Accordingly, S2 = 0.23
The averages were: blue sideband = 26.5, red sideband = 14.3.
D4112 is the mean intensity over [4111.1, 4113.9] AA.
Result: 23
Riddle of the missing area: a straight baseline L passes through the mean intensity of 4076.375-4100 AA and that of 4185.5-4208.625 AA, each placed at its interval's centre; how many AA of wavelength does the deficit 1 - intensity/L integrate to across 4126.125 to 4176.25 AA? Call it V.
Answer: 8.35 AA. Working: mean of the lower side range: 26.6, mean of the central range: 16.2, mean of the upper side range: 14.3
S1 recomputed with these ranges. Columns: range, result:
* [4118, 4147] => 18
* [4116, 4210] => 16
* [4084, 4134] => 23.6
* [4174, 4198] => 14.6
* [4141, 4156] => 16.2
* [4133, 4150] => 16.7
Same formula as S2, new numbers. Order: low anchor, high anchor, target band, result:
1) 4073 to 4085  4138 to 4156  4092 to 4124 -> -0.153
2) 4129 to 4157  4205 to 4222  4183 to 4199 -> 0.048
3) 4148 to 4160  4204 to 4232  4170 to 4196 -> 0.032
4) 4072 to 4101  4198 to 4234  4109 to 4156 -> 0.188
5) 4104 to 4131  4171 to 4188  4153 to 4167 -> 0.101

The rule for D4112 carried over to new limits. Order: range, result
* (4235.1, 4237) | 14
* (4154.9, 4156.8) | 15.9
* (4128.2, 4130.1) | 17.9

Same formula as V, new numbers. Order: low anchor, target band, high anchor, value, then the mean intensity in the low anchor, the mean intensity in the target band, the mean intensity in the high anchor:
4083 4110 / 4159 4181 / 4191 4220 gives 3.9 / 26.8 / 15.1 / 14.3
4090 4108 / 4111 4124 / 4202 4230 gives 1.9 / 27.1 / 21.4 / 14.3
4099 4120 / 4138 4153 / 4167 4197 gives 2.4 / 24.3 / 16.3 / 14.7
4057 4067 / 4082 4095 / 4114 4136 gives -4.2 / 21.1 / 26.9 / 19.4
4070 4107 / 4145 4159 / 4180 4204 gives 2.2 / 26.1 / 16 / 14.5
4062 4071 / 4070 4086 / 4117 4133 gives -2.3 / 22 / 24.6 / 19.3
